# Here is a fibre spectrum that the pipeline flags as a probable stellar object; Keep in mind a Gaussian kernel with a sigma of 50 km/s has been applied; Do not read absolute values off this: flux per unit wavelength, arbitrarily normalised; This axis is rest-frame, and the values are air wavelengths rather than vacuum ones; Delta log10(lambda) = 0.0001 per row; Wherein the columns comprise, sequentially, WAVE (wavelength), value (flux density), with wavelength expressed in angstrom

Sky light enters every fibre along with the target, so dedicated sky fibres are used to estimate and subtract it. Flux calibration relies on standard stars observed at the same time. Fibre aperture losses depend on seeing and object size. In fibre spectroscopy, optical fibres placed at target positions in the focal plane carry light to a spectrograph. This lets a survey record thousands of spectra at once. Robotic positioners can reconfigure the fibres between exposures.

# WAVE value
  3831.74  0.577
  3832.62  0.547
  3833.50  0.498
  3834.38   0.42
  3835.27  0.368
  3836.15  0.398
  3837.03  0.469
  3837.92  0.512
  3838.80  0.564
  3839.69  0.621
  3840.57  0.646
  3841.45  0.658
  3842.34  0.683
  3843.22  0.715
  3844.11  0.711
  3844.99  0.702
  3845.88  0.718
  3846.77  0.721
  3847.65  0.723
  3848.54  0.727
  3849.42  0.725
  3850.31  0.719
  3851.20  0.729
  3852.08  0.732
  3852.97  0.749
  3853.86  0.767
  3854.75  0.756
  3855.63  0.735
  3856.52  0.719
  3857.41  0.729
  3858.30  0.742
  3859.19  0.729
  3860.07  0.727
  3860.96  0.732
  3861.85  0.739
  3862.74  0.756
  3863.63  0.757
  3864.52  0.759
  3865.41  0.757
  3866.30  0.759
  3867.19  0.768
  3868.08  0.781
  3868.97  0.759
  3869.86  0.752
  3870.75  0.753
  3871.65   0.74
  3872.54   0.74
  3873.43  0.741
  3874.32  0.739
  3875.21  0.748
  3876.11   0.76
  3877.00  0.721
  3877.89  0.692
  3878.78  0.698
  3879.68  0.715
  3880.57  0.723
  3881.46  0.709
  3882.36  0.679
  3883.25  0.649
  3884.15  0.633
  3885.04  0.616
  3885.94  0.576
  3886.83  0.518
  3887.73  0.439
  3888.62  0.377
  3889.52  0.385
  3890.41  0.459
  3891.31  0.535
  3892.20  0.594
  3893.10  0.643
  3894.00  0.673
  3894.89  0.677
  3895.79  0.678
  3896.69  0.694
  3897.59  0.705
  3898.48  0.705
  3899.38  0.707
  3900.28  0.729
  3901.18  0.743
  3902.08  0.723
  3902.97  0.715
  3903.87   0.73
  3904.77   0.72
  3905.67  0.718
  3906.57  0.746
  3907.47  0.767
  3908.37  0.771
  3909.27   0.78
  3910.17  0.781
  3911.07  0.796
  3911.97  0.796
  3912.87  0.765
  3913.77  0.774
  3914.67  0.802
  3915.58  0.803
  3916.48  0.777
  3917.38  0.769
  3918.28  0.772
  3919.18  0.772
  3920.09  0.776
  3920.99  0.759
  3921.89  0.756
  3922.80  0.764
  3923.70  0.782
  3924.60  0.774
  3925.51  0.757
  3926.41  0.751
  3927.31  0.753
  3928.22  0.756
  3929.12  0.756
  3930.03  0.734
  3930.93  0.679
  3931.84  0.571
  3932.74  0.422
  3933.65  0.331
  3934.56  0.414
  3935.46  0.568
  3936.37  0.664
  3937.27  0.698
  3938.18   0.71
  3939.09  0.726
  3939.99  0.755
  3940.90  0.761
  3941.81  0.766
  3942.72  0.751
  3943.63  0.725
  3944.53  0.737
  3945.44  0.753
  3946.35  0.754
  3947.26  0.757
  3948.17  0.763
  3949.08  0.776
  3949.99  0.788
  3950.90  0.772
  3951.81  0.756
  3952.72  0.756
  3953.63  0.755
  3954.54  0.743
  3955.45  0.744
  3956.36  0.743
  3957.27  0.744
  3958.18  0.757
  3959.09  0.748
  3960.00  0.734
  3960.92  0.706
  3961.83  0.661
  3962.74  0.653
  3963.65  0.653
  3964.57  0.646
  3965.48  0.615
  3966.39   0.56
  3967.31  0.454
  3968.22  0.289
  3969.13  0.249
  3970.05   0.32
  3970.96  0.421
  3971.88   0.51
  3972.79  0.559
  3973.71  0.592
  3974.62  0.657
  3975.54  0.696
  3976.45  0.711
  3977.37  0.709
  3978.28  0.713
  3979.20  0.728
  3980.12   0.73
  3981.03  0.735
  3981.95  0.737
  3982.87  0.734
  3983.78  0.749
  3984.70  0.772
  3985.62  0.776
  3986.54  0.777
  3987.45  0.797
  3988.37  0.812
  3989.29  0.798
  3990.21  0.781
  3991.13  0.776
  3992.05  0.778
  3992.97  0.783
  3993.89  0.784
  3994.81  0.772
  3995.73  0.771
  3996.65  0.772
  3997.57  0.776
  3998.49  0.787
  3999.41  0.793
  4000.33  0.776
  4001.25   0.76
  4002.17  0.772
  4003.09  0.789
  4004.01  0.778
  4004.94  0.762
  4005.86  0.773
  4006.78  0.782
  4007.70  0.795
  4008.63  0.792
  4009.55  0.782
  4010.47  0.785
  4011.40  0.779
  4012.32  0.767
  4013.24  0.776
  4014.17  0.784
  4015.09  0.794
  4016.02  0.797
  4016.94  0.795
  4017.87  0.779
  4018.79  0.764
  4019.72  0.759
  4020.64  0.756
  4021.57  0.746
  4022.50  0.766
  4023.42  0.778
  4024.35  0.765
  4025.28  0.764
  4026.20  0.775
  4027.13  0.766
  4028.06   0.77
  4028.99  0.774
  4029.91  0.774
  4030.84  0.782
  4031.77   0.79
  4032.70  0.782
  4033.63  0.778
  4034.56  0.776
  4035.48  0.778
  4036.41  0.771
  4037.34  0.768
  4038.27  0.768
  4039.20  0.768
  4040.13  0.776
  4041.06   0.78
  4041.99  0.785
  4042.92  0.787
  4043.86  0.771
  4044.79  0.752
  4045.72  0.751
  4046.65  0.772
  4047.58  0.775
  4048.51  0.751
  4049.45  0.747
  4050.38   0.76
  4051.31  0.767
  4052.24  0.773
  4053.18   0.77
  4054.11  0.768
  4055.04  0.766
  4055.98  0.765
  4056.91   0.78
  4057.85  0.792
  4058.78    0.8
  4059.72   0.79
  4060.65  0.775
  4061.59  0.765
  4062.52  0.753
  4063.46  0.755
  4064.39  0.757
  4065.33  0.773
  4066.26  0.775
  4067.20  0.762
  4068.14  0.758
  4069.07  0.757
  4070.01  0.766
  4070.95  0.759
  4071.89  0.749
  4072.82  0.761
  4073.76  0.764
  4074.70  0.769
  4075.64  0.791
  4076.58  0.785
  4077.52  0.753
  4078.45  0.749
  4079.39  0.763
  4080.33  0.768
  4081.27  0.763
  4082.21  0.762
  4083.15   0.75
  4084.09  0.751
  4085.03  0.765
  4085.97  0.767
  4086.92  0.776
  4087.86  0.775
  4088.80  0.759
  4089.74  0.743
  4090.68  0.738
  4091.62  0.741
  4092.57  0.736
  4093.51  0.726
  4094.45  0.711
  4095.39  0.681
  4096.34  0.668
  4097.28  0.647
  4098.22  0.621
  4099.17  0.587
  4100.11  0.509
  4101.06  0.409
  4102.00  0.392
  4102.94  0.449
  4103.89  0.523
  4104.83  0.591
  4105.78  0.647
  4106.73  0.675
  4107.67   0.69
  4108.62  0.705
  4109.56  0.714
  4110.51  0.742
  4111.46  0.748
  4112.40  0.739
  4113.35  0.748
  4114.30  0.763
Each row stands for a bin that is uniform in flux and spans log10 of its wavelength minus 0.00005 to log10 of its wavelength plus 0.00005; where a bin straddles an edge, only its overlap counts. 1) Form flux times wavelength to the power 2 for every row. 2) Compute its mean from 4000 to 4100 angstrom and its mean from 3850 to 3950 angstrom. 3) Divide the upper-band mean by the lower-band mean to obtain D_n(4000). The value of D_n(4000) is 1.16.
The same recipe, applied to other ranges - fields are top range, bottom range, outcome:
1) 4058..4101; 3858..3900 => 1.20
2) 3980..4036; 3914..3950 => 1.12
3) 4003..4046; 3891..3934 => 1.14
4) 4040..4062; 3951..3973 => 1.30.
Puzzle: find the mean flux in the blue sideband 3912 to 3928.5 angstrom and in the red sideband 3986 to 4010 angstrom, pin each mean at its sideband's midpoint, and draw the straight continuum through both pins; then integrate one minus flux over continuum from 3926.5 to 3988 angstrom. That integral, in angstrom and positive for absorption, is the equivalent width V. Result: 8.2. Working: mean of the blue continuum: 0.771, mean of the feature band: 0.673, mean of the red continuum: 0.782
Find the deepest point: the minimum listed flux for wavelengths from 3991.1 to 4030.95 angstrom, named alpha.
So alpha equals 0.746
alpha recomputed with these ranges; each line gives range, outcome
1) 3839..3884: 0.621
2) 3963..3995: 0.249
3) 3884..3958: 0.331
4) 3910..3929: 0.751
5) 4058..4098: 0.647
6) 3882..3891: 0.377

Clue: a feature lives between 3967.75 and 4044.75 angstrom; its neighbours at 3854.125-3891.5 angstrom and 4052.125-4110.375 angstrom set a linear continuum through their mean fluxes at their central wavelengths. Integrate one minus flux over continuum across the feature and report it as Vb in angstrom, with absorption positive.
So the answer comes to -3.5 angstrom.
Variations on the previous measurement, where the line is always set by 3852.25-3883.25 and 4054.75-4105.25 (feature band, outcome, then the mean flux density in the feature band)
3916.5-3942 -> 1.2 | 0.697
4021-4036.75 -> -1.1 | 0.773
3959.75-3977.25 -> 4.0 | 0.563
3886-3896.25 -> 2.7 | 0.545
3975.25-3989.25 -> -0.4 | 0.748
